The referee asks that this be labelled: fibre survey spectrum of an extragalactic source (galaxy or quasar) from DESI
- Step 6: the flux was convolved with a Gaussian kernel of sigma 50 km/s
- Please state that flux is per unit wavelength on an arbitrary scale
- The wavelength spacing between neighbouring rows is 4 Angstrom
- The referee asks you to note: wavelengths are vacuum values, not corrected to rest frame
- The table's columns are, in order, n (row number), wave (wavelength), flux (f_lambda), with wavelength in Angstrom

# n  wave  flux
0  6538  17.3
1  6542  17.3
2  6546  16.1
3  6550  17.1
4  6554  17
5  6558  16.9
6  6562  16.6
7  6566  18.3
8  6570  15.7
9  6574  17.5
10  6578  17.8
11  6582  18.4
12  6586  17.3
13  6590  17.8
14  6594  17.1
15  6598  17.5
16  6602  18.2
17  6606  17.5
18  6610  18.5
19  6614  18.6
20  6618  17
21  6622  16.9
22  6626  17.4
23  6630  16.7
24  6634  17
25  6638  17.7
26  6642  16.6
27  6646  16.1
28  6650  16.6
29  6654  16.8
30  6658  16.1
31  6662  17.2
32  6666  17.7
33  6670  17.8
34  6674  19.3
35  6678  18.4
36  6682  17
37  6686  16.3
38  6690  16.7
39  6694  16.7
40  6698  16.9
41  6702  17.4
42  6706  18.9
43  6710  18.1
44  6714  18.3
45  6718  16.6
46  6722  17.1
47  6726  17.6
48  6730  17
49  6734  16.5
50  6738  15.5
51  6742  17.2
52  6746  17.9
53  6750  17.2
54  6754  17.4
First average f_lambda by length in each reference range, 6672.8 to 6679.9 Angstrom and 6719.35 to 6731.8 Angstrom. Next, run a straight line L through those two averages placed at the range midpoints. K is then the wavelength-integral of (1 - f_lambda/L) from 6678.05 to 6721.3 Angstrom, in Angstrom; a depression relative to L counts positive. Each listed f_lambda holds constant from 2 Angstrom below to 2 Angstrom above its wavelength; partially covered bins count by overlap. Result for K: 1.7 Angstrom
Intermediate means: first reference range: 18.8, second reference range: 17.2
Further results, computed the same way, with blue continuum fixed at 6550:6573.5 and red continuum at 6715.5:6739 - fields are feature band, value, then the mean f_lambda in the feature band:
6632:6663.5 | 0.2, 16.8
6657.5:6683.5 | -1.4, 17.7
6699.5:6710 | -0.8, 18.1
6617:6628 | -0.1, 17.1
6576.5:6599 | -1.0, 17.7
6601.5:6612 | -0.7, 18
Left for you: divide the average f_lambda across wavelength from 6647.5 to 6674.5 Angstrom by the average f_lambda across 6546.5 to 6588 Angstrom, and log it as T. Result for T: 1.00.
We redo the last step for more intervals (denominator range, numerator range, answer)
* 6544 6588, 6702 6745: 1.01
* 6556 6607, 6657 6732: 1.00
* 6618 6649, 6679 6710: 1.02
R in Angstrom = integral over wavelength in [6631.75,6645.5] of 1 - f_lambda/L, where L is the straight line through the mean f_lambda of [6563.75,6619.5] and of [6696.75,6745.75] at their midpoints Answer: 0.4 Angstrom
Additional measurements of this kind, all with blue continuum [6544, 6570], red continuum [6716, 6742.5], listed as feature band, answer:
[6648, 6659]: 0.2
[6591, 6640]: -1.9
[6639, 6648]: 0.2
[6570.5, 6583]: -0.5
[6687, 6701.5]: 0.0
